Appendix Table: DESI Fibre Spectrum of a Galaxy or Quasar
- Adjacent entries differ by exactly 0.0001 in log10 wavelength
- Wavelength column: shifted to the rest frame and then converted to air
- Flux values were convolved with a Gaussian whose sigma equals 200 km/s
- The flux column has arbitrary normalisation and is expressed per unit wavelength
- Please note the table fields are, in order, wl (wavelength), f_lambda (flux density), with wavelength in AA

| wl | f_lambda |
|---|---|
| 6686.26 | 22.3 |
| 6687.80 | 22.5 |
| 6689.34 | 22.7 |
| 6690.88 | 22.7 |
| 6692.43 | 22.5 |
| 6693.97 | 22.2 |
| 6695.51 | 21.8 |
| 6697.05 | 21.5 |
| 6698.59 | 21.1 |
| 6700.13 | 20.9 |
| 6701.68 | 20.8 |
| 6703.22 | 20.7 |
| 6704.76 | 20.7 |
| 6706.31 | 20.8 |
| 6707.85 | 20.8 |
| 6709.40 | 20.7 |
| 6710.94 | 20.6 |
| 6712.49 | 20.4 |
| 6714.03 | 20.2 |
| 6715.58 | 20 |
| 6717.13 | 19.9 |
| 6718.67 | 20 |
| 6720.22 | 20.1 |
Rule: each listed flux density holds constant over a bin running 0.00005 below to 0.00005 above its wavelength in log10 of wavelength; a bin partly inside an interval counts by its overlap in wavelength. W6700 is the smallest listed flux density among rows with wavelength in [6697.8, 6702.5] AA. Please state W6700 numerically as 20.8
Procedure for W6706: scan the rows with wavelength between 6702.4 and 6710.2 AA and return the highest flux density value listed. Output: 20.8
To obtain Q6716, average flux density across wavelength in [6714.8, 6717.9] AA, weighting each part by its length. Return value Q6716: 19.9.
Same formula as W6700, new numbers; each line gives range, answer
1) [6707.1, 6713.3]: 20.4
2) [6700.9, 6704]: 20.7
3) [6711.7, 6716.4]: 20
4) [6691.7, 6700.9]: 20.9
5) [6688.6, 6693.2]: 22.5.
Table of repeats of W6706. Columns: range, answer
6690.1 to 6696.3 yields 22.7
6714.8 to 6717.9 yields 20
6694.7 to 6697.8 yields 21.8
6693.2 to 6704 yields 22.2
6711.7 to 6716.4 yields 20.4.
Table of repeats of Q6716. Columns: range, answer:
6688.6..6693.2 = 22.6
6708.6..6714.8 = 20.5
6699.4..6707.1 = 20.8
